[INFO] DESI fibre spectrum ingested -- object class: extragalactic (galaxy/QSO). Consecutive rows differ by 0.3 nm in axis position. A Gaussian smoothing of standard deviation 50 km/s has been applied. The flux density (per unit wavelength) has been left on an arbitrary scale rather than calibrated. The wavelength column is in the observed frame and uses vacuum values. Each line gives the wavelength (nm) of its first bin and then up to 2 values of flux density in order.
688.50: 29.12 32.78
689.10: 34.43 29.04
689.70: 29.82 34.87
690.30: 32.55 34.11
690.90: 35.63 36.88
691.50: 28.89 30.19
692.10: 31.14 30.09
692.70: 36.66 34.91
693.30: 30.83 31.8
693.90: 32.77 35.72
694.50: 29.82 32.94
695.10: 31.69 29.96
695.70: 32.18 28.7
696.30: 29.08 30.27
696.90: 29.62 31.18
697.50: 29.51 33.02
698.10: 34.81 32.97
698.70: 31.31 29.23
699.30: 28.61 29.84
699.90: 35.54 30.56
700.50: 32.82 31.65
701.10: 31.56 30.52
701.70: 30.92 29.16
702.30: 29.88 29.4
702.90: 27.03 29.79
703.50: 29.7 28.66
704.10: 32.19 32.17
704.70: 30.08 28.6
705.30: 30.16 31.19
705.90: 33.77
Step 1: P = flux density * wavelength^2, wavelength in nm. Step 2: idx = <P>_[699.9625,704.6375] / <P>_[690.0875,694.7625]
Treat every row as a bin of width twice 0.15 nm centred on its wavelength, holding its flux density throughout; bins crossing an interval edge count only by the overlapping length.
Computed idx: 0.96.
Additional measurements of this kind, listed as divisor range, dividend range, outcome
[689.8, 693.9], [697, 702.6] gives 0.97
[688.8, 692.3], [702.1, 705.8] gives 0.96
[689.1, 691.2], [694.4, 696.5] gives 0.94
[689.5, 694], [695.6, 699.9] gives 0.96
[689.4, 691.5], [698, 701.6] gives 0.97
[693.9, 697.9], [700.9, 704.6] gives 0.99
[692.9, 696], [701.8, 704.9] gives 0.95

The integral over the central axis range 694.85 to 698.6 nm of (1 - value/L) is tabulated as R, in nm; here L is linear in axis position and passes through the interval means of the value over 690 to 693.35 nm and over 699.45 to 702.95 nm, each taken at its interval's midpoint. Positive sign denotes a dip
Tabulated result 0.09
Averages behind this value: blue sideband 33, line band 31.1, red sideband 30.8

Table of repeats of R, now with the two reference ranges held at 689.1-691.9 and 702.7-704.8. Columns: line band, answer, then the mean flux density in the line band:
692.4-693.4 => -0.049 nm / 33.7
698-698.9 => -0.050 nm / 32.7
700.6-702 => -0.027 nm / 31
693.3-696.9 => 0.046 nm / 31.3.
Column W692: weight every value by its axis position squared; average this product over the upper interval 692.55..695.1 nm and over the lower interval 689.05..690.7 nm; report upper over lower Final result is 1.04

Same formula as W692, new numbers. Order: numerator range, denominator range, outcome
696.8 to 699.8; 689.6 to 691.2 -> 0.94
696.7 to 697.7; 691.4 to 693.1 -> 0.96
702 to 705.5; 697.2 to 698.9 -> 0.94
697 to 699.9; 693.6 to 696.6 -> 1.01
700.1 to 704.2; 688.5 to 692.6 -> 0.97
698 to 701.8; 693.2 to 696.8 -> 1.02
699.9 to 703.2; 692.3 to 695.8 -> 0.96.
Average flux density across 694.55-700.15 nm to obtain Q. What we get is 31.1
